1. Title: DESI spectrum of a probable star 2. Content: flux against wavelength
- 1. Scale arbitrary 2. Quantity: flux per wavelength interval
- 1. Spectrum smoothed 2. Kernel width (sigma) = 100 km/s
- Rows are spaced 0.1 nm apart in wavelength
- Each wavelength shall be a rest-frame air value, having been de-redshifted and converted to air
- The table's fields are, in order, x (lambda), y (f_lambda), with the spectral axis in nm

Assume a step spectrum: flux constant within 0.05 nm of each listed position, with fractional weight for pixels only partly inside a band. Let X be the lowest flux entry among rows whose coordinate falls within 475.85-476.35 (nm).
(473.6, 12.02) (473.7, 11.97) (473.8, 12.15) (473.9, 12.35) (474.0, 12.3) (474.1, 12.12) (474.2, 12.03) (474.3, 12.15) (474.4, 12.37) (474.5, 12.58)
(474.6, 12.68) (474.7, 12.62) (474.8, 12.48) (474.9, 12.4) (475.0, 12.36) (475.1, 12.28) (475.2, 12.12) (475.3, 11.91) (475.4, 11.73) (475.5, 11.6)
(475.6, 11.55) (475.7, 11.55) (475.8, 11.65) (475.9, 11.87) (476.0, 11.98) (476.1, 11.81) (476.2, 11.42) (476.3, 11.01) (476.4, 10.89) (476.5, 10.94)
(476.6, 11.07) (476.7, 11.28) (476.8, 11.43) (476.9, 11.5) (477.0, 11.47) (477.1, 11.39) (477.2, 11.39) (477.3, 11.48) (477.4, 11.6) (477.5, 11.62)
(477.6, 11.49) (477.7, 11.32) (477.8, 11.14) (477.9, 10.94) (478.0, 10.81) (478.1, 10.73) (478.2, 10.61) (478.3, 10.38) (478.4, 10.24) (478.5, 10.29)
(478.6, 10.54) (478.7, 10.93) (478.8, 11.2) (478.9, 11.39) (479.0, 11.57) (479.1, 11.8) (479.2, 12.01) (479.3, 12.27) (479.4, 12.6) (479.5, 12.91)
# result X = 11.01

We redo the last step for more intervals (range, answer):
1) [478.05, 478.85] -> 10.24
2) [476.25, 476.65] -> 10.89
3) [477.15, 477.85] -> 11.14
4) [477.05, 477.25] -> 11.39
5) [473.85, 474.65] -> 12.03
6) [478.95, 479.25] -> 11.57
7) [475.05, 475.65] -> 11.55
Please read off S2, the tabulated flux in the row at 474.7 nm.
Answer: 12.62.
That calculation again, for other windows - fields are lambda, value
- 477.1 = 11.39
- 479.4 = 12.6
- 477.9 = 10.94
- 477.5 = 11.62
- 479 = 11.57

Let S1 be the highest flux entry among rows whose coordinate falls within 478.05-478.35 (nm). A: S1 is 10.73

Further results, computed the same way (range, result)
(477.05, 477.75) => 11.62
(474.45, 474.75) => 12.68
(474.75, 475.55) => 12.48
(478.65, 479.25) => 12.01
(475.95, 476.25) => 11.98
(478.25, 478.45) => 10.38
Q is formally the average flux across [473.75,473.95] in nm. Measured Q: 12.2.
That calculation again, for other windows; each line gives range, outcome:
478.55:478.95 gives 11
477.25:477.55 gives 11.6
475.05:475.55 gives 11.9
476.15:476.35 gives 11.2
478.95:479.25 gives 11.8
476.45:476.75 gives 11.1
